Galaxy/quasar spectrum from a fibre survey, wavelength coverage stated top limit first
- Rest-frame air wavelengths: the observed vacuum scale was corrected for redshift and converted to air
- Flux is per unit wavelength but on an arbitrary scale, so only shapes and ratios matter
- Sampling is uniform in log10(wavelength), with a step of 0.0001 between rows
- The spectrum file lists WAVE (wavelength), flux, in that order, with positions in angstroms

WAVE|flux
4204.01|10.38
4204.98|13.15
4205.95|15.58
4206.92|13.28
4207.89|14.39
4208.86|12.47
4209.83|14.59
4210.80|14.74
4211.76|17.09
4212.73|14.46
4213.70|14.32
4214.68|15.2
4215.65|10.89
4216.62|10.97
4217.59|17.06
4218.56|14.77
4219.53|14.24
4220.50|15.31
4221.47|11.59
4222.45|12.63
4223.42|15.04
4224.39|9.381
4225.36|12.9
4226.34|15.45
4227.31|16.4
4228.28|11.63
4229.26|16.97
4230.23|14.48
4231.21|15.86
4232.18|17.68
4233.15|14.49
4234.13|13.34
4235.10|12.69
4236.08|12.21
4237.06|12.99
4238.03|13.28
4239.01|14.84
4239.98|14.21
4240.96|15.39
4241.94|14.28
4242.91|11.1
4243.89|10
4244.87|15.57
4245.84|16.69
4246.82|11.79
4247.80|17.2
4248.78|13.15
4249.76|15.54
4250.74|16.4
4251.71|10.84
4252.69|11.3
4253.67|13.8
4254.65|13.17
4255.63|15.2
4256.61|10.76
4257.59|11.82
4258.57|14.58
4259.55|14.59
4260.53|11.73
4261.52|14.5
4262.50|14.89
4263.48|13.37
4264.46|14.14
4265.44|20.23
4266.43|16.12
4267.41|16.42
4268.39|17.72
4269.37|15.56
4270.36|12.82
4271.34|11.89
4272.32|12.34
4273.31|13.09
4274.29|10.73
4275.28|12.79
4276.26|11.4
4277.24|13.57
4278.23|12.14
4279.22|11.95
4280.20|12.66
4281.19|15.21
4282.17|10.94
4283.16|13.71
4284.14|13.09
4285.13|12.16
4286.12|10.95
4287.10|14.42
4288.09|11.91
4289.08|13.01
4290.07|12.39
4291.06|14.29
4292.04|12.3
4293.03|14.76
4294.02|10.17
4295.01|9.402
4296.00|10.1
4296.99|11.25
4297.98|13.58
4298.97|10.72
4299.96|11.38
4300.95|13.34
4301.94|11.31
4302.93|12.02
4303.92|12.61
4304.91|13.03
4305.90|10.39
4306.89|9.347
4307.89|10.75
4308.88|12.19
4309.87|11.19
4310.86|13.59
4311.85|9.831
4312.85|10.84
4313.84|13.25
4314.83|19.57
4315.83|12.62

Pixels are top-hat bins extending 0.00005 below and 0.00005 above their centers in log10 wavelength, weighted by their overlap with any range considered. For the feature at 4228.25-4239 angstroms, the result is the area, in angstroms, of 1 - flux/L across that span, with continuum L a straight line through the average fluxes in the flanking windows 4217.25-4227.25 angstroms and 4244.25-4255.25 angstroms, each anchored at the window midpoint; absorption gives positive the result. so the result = -0.2 angstroms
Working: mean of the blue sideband 13.9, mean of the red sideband 14.1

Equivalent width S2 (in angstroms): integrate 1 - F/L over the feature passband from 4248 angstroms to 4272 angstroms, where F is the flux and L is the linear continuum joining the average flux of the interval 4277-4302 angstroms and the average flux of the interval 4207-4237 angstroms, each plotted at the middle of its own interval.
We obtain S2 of -2.1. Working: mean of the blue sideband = 14.1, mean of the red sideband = 12.3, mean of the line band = 14.2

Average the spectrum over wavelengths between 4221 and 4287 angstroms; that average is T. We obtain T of 13.7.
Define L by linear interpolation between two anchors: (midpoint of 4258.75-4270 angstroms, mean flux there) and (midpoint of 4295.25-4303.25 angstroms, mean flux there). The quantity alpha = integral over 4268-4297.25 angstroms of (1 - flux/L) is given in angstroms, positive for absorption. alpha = 1.7 angstroms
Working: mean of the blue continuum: 15.3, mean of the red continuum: 11.6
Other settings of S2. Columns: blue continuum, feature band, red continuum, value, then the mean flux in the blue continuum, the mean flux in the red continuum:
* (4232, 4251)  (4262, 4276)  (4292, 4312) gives -1.5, 14.1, 11.6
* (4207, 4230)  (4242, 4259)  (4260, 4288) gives 0.3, 14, 13.6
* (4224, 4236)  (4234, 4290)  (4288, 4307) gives -1.8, 14.2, 11.9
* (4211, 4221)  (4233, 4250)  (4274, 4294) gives 0.0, 14.4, 12.7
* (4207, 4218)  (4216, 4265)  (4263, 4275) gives 1.6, 14.1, 14.5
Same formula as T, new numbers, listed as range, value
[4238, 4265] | 13.7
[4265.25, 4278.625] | 13.9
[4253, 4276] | 14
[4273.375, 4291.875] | 12.6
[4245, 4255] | 14.1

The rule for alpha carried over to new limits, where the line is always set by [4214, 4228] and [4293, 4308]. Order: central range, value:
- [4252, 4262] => -0.3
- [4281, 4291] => -0.8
